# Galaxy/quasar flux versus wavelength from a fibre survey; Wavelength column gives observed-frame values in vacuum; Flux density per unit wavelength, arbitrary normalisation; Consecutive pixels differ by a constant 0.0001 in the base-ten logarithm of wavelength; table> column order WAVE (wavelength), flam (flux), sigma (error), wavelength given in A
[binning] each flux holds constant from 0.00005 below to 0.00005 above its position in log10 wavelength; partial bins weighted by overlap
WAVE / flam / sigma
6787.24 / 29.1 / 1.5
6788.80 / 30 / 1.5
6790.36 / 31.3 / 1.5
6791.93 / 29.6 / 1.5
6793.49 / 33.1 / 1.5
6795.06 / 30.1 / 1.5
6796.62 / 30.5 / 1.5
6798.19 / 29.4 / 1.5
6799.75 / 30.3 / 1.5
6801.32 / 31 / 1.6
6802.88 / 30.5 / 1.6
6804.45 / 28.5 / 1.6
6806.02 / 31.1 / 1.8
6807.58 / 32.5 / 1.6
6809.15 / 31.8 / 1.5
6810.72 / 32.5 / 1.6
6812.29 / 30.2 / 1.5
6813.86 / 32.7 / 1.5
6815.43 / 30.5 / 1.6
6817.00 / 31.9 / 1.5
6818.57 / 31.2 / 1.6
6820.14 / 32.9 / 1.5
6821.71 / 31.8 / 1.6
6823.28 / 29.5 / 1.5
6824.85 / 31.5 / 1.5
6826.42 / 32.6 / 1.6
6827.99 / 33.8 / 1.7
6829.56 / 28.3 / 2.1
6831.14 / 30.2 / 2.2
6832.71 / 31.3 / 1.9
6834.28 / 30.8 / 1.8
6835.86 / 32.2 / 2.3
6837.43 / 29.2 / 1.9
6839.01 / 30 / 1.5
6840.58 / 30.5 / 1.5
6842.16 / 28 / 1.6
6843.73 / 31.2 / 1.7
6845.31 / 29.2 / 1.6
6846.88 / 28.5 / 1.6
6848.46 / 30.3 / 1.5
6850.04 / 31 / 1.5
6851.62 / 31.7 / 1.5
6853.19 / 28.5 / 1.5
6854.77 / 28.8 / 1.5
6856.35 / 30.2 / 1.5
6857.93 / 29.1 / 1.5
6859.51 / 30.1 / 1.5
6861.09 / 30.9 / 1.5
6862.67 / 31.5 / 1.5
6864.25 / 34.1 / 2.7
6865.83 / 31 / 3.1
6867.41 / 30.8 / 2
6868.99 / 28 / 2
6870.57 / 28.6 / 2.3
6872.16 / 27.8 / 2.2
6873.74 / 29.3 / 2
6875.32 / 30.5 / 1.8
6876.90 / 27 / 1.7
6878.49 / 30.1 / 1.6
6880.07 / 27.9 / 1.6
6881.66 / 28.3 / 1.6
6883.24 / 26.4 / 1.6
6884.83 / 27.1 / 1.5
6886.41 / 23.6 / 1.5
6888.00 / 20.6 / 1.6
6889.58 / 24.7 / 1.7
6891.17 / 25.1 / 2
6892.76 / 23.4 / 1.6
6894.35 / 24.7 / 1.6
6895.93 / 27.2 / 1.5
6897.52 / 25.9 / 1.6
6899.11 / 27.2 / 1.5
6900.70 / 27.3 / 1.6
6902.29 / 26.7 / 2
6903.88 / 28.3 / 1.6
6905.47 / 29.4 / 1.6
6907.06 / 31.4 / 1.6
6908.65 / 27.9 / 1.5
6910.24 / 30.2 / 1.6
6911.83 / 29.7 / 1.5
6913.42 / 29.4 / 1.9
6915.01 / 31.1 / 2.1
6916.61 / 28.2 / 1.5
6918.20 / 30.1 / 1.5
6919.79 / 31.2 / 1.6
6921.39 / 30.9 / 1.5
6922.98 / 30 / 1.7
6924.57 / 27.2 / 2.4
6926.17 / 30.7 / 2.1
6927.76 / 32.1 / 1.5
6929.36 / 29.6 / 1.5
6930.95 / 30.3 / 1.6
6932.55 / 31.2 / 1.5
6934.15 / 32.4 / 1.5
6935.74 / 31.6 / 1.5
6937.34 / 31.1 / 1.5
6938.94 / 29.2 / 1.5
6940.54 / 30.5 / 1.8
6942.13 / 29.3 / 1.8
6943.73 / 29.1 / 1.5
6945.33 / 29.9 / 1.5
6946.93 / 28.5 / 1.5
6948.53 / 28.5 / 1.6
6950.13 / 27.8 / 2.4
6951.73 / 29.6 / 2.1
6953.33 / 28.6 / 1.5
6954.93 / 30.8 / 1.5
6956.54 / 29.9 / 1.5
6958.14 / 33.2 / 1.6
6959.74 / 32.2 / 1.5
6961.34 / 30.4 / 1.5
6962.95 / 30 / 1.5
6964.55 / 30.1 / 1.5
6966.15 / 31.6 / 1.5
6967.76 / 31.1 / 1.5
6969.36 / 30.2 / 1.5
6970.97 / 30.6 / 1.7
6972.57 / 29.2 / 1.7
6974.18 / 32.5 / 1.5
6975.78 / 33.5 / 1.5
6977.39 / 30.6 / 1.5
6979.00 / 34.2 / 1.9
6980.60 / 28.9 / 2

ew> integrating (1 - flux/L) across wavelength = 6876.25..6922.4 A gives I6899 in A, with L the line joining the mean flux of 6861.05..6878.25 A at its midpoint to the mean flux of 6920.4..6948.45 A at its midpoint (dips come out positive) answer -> 3.7 A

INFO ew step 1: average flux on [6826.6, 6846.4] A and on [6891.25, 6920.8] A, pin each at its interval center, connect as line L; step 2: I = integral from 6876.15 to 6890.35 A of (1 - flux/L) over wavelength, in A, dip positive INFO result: 1.36 A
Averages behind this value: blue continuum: 30.4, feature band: 26.2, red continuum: 28.2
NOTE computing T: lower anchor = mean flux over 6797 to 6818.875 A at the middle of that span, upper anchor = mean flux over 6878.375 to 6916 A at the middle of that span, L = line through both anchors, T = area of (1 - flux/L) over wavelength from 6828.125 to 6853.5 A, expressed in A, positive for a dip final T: -0.5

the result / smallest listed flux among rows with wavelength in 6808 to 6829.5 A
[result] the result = 29.5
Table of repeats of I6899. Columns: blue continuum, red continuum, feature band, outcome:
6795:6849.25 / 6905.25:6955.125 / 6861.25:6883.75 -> 0.7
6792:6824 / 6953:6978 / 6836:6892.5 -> 4.0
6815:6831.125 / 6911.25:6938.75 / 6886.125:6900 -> 2.7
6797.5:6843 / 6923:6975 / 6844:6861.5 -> 0.5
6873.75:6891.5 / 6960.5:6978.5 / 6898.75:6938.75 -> -2.0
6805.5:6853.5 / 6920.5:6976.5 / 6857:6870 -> 0.0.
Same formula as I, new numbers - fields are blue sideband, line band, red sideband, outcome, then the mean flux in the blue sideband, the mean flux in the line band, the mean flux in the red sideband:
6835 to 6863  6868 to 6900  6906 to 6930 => 3.5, 30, 26.7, 30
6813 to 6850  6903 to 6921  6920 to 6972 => 0.4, 30.8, 29.7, 30.3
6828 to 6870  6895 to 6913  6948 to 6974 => 1.2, 30.3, 28.3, 30.3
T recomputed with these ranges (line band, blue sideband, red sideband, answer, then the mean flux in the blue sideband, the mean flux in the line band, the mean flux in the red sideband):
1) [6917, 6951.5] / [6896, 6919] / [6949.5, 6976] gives -0.5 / 28.7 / 30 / 30.6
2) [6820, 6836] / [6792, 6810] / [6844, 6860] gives -0.5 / 30.8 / 31.3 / 29.8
